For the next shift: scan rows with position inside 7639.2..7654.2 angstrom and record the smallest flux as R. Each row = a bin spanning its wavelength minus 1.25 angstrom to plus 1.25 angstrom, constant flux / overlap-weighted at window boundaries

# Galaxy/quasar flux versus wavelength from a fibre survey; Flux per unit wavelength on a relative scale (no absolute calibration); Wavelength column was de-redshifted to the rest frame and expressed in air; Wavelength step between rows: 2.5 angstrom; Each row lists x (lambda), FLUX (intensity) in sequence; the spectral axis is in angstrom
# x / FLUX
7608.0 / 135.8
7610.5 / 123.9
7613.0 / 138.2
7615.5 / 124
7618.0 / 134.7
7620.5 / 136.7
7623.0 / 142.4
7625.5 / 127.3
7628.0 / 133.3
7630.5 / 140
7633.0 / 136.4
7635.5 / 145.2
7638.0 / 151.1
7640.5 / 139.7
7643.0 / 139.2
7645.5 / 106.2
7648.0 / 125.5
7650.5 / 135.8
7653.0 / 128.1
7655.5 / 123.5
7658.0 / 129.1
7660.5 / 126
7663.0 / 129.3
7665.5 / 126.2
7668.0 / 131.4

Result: 106.2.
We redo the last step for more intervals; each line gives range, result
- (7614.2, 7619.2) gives 124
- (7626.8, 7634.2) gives 133.3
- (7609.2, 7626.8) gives 123.9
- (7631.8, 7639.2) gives 136.4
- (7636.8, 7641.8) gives 139.7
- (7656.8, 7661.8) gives 126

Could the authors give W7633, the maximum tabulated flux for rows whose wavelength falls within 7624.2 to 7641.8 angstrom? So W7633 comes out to 151.1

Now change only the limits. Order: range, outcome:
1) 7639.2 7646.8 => 139.7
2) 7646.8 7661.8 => 135.8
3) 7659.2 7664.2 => 129.3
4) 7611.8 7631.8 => 142.4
